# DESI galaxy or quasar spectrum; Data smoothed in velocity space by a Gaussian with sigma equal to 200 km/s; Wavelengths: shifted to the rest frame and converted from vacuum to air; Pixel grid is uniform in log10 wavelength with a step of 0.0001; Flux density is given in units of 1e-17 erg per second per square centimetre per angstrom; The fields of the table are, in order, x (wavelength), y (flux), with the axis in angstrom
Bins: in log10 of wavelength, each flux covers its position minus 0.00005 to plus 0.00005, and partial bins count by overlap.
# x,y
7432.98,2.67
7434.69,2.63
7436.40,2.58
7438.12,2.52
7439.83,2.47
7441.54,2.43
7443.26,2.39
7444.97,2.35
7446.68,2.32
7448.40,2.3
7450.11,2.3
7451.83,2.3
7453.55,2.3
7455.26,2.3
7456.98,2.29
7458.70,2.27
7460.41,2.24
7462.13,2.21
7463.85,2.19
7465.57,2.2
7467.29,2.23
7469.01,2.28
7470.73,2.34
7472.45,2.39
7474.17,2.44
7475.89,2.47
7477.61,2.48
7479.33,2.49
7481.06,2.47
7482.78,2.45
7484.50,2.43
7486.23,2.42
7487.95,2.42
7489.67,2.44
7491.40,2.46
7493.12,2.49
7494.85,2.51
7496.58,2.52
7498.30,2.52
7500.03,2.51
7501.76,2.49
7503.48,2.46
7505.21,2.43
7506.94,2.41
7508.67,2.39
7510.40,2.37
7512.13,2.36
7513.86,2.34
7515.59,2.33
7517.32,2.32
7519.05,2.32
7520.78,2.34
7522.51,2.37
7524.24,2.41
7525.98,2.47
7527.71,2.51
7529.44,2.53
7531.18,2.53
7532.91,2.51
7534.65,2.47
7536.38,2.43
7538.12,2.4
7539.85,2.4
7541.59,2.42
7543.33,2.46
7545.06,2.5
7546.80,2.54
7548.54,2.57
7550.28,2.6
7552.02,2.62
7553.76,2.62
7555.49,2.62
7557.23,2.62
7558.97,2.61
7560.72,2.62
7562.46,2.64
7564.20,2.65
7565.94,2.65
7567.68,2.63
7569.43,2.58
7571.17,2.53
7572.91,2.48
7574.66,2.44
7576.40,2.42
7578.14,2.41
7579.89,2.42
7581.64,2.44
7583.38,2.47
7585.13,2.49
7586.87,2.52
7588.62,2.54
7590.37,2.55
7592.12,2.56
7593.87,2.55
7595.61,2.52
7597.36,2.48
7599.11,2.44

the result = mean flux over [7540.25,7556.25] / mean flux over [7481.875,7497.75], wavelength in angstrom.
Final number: 1.0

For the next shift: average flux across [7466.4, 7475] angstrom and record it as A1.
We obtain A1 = 2.34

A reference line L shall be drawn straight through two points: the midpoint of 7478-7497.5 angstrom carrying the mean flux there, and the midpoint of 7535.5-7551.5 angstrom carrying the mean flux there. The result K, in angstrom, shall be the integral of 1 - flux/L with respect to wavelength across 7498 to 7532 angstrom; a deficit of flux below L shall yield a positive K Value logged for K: 0.75 angstrom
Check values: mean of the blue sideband 2.46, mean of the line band 2.42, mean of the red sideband 2.48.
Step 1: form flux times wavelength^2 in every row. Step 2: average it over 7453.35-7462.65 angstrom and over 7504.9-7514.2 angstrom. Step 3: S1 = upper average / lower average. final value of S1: 1.06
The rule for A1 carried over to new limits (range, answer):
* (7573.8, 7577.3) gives 2.44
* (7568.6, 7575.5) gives 2.51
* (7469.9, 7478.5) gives 2.43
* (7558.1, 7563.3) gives 2.62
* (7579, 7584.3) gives 2.44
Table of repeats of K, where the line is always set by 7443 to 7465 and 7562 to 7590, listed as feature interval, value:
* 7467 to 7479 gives -0.3 angstrom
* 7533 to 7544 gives 0.1 angstrom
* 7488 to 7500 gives -0.6 angstrom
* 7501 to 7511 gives -0.2 angstrom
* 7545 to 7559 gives -0.7 angstrom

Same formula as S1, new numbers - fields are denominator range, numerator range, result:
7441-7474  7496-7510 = 1.08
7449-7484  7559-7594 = 1.12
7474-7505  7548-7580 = 1.06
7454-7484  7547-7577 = 1.13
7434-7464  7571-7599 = 1.09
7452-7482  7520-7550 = 1.08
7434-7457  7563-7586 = 1.09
